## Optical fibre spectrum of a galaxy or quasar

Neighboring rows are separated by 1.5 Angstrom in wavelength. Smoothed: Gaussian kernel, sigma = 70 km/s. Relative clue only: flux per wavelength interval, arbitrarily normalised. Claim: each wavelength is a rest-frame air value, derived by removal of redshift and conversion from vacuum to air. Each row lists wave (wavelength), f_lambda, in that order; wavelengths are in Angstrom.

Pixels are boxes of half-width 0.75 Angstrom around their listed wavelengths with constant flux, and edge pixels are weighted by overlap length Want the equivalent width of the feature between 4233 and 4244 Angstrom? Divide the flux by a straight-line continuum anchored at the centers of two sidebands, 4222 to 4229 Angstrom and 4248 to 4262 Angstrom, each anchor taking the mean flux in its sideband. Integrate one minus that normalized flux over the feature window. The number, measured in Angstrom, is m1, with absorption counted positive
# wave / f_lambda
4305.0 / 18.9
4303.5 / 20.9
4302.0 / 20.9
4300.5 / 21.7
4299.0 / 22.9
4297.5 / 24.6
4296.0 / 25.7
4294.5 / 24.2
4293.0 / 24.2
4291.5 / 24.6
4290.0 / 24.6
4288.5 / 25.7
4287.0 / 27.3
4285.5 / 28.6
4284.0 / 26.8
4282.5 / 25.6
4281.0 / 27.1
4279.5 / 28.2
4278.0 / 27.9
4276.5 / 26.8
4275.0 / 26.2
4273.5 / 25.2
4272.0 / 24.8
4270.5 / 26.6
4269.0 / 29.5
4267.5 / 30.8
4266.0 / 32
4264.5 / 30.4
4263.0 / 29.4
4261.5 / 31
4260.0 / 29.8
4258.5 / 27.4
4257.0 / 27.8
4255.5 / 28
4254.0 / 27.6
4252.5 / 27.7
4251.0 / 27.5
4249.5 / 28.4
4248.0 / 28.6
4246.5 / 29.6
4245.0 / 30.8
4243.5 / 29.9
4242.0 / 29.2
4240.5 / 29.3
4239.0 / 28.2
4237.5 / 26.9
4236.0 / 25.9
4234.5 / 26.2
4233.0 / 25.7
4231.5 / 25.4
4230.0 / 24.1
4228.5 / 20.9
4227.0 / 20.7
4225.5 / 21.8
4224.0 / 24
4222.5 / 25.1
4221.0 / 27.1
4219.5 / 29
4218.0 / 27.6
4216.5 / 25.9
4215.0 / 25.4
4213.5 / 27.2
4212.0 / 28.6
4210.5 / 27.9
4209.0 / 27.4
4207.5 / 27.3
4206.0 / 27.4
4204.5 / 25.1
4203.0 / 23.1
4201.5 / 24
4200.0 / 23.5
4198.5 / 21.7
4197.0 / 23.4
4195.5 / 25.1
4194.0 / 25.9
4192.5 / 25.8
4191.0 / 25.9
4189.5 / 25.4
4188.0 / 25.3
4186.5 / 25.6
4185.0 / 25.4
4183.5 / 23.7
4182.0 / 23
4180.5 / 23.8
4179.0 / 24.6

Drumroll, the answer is -1.2 Angstrom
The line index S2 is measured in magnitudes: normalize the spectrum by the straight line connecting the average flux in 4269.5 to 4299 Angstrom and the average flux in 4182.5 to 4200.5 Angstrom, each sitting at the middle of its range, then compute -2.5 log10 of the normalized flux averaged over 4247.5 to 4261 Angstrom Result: -0.103 mag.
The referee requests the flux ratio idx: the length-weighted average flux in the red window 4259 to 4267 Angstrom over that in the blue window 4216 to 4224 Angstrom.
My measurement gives 1.14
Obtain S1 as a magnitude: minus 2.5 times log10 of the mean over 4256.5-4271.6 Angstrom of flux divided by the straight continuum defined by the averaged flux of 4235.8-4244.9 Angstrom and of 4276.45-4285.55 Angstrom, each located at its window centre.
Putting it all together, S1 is -0.06 mag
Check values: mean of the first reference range 28.6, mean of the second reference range 27.2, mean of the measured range 29.4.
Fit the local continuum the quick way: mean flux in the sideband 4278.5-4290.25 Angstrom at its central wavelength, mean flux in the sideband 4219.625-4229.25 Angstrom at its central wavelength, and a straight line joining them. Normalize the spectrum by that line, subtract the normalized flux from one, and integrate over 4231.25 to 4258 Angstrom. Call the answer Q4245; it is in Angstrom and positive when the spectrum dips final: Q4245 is -3.5 Angstrom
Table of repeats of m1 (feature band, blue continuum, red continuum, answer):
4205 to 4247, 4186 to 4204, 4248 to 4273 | -0.1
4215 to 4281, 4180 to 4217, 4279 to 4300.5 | -4.8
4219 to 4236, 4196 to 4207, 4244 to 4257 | 1.2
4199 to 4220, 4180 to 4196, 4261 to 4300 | -0.7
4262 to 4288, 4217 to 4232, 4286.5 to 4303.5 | -3.9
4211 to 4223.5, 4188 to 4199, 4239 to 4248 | 0.1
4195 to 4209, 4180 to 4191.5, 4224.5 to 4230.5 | -0.6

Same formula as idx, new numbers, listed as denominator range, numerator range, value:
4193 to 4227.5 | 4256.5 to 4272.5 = 1.15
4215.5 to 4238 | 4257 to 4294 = 1.10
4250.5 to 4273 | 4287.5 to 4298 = 0.87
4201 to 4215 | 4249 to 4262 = 1.07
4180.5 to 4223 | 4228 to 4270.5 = 1.10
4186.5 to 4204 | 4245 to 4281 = 1.16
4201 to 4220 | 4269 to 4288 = 1.01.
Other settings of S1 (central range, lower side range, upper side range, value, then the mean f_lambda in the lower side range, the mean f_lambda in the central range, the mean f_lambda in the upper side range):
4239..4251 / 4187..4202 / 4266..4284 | -0.113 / 24.6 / 29.2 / 27.3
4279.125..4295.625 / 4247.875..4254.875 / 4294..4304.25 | -0.080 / 27.9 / 26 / 23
